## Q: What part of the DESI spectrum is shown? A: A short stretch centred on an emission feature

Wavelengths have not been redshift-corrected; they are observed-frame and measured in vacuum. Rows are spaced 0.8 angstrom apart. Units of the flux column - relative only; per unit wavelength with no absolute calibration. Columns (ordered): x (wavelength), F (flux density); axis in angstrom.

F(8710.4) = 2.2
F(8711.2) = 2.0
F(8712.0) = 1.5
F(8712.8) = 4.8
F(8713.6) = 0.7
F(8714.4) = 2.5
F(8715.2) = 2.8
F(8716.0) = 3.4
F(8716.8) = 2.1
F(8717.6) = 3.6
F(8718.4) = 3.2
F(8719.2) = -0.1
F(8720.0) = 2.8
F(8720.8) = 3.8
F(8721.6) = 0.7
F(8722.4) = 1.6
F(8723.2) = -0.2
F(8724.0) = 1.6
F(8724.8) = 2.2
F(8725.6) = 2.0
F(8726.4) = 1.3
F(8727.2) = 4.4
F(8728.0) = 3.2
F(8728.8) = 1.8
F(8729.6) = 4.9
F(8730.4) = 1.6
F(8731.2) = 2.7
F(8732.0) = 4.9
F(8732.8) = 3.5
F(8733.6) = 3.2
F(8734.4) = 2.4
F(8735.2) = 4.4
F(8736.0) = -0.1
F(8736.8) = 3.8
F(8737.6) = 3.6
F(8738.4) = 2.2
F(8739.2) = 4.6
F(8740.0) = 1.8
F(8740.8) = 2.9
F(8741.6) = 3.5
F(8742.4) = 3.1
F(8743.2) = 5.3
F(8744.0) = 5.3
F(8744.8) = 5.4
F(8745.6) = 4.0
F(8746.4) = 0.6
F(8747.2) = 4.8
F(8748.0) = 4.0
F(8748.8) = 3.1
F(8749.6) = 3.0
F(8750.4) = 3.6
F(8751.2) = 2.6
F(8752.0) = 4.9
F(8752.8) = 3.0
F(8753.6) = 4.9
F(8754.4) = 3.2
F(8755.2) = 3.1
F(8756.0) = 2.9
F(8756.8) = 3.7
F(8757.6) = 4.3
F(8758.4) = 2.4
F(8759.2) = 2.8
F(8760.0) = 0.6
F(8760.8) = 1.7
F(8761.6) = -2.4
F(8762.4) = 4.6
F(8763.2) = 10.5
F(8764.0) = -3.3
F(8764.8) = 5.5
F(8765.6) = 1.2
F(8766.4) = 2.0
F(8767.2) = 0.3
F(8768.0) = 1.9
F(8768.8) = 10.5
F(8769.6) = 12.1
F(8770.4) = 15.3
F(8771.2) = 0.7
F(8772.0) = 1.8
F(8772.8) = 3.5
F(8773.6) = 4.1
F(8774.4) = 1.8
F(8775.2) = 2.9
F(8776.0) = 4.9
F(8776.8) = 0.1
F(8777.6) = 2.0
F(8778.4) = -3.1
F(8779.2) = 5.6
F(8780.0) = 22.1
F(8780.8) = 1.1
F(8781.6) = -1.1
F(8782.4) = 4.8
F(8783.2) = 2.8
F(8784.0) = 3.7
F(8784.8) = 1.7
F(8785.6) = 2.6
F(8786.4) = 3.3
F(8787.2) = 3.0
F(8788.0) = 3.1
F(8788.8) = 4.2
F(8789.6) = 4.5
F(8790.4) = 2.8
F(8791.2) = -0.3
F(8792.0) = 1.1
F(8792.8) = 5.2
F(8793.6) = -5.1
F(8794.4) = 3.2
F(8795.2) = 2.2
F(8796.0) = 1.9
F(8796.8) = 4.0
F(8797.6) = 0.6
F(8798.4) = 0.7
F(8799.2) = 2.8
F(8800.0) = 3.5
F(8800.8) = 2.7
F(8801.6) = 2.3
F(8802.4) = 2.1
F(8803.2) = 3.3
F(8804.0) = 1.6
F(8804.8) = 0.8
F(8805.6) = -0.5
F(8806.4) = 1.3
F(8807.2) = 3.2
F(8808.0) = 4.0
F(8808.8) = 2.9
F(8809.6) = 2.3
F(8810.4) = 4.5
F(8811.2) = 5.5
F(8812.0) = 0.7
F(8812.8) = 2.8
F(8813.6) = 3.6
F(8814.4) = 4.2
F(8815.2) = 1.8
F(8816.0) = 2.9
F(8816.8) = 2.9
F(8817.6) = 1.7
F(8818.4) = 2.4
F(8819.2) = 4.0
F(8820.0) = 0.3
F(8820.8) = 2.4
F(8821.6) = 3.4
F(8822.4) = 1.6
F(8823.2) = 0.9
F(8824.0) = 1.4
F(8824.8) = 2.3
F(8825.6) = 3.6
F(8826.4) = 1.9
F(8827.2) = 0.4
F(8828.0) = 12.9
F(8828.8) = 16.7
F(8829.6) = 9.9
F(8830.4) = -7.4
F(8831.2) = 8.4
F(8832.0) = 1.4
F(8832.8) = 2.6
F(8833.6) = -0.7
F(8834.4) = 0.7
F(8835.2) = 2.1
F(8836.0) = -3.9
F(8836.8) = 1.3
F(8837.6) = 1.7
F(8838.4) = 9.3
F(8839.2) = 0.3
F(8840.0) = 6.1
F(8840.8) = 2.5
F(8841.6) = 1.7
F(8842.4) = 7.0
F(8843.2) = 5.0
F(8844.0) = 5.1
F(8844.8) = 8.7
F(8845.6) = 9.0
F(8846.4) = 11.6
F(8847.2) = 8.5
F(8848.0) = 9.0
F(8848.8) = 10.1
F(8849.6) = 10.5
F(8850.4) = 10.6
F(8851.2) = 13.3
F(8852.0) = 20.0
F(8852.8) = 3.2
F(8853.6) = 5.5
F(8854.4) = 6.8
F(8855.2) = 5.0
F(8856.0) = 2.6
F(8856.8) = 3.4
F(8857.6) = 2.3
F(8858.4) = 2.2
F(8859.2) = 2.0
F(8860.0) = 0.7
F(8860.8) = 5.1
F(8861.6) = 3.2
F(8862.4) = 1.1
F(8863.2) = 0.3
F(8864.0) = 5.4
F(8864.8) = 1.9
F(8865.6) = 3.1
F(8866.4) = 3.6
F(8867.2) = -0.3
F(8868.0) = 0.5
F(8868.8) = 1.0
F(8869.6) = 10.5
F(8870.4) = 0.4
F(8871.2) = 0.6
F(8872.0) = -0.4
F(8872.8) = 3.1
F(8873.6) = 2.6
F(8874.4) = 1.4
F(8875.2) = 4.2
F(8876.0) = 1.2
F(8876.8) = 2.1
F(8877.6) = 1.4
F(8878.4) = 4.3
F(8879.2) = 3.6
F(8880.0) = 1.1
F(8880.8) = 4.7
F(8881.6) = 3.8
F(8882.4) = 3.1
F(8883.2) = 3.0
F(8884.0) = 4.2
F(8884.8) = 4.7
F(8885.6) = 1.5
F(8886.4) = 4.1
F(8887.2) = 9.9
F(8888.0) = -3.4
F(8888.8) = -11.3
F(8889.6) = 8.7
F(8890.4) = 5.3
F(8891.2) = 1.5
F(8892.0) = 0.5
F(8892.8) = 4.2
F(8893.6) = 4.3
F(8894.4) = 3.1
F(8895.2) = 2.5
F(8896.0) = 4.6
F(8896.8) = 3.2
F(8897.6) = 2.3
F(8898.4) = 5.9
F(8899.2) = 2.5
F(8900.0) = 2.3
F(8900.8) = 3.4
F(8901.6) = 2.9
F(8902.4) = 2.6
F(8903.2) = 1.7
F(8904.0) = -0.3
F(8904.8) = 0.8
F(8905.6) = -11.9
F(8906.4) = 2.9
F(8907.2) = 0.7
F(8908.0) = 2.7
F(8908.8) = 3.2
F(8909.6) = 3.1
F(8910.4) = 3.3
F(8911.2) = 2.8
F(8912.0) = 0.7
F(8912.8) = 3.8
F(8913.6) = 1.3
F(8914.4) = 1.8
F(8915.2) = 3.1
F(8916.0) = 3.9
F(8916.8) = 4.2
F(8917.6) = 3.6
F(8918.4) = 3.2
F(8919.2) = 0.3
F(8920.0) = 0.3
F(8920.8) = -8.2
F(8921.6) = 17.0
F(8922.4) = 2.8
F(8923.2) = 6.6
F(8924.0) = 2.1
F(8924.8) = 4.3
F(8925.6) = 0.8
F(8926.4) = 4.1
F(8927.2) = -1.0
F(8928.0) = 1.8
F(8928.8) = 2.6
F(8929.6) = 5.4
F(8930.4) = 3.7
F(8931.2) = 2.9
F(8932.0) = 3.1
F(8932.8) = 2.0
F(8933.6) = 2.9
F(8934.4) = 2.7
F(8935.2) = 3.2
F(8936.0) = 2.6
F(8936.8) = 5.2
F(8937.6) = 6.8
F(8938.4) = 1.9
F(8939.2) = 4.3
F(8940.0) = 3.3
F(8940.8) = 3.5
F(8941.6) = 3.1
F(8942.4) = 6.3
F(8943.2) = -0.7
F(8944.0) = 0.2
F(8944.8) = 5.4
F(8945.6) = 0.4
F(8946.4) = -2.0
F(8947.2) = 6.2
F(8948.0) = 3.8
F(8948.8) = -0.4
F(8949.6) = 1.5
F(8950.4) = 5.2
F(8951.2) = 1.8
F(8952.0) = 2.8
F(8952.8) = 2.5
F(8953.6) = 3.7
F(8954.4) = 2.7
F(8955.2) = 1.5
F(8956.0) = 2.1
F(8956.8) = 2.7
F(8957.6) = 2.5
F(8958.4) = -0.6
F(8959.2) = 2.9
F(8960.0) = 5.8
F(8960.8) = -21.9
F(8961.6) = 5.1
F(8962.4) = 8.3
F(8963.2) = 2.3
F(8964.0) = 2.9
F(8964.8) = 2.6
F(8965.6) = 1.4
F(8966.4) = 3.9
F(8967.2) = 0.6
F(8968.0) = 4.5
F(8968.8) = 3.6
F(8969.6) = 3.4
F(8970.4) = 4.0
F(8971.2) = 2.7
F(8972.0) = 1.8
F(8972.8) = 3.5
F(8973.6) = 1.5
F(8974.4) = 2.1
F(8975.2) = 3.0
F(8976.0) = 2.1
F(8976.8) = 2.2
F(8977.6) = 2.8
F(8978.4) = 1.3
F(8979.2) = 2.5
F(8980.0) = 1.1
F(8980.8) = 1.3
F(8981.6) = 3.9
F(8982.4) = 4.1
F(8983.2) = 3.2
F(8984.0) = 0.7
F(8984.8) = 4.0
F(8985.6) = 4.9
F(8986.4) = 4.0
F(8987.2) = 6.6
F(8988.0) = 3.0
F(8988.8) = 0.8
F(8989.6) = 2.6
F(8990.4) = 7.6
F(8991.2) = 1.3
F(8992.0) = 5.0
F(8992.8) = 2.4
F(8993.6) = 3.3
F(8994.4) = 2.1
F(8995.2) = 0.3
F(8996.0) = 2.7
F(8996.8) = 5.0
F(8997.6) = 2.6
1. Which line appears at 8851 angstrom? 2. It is H-gamma 4340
